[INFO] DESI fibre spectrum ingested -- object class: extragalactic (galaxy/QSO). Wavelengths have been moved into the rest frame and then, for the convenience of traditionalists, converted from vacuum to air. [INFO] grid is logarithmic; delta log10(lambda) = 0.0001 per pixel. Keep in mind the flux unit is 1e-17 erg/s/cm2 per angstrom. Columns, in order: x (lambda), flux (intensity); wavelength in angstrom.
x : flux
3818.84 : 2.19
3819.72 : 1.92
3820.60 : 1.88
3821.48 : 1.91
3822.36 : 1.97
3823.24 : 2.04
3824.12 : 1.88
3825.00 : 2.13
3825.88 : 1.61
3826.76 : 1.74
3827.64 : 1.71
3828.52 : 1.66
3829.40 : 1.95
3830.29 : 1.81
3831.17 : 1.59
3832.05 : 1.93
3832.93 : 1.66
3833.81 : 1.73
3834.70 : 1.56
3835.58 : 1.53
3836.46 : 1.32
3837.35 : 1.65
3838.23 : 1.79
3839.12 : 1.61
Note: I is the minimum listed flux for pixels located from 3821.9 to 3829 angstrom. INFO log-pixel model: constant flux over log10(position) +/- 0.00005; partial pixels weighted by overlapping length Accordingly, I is 1.61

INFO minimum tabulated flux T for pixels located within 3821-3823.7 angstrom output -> 1.91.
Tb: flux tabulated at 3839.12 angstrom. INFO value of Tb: 1.61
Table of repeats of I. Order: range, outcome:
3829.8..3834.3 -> 1.59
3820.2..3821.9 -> 1.88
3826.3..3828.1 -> 1.71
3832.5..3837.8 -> 1.32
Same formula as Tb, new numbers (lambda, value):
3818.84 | 2.19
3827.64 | 1.71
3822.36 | 1.97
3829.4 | 1.95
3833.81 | 1.73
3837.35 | 1.65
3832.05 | 1.93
